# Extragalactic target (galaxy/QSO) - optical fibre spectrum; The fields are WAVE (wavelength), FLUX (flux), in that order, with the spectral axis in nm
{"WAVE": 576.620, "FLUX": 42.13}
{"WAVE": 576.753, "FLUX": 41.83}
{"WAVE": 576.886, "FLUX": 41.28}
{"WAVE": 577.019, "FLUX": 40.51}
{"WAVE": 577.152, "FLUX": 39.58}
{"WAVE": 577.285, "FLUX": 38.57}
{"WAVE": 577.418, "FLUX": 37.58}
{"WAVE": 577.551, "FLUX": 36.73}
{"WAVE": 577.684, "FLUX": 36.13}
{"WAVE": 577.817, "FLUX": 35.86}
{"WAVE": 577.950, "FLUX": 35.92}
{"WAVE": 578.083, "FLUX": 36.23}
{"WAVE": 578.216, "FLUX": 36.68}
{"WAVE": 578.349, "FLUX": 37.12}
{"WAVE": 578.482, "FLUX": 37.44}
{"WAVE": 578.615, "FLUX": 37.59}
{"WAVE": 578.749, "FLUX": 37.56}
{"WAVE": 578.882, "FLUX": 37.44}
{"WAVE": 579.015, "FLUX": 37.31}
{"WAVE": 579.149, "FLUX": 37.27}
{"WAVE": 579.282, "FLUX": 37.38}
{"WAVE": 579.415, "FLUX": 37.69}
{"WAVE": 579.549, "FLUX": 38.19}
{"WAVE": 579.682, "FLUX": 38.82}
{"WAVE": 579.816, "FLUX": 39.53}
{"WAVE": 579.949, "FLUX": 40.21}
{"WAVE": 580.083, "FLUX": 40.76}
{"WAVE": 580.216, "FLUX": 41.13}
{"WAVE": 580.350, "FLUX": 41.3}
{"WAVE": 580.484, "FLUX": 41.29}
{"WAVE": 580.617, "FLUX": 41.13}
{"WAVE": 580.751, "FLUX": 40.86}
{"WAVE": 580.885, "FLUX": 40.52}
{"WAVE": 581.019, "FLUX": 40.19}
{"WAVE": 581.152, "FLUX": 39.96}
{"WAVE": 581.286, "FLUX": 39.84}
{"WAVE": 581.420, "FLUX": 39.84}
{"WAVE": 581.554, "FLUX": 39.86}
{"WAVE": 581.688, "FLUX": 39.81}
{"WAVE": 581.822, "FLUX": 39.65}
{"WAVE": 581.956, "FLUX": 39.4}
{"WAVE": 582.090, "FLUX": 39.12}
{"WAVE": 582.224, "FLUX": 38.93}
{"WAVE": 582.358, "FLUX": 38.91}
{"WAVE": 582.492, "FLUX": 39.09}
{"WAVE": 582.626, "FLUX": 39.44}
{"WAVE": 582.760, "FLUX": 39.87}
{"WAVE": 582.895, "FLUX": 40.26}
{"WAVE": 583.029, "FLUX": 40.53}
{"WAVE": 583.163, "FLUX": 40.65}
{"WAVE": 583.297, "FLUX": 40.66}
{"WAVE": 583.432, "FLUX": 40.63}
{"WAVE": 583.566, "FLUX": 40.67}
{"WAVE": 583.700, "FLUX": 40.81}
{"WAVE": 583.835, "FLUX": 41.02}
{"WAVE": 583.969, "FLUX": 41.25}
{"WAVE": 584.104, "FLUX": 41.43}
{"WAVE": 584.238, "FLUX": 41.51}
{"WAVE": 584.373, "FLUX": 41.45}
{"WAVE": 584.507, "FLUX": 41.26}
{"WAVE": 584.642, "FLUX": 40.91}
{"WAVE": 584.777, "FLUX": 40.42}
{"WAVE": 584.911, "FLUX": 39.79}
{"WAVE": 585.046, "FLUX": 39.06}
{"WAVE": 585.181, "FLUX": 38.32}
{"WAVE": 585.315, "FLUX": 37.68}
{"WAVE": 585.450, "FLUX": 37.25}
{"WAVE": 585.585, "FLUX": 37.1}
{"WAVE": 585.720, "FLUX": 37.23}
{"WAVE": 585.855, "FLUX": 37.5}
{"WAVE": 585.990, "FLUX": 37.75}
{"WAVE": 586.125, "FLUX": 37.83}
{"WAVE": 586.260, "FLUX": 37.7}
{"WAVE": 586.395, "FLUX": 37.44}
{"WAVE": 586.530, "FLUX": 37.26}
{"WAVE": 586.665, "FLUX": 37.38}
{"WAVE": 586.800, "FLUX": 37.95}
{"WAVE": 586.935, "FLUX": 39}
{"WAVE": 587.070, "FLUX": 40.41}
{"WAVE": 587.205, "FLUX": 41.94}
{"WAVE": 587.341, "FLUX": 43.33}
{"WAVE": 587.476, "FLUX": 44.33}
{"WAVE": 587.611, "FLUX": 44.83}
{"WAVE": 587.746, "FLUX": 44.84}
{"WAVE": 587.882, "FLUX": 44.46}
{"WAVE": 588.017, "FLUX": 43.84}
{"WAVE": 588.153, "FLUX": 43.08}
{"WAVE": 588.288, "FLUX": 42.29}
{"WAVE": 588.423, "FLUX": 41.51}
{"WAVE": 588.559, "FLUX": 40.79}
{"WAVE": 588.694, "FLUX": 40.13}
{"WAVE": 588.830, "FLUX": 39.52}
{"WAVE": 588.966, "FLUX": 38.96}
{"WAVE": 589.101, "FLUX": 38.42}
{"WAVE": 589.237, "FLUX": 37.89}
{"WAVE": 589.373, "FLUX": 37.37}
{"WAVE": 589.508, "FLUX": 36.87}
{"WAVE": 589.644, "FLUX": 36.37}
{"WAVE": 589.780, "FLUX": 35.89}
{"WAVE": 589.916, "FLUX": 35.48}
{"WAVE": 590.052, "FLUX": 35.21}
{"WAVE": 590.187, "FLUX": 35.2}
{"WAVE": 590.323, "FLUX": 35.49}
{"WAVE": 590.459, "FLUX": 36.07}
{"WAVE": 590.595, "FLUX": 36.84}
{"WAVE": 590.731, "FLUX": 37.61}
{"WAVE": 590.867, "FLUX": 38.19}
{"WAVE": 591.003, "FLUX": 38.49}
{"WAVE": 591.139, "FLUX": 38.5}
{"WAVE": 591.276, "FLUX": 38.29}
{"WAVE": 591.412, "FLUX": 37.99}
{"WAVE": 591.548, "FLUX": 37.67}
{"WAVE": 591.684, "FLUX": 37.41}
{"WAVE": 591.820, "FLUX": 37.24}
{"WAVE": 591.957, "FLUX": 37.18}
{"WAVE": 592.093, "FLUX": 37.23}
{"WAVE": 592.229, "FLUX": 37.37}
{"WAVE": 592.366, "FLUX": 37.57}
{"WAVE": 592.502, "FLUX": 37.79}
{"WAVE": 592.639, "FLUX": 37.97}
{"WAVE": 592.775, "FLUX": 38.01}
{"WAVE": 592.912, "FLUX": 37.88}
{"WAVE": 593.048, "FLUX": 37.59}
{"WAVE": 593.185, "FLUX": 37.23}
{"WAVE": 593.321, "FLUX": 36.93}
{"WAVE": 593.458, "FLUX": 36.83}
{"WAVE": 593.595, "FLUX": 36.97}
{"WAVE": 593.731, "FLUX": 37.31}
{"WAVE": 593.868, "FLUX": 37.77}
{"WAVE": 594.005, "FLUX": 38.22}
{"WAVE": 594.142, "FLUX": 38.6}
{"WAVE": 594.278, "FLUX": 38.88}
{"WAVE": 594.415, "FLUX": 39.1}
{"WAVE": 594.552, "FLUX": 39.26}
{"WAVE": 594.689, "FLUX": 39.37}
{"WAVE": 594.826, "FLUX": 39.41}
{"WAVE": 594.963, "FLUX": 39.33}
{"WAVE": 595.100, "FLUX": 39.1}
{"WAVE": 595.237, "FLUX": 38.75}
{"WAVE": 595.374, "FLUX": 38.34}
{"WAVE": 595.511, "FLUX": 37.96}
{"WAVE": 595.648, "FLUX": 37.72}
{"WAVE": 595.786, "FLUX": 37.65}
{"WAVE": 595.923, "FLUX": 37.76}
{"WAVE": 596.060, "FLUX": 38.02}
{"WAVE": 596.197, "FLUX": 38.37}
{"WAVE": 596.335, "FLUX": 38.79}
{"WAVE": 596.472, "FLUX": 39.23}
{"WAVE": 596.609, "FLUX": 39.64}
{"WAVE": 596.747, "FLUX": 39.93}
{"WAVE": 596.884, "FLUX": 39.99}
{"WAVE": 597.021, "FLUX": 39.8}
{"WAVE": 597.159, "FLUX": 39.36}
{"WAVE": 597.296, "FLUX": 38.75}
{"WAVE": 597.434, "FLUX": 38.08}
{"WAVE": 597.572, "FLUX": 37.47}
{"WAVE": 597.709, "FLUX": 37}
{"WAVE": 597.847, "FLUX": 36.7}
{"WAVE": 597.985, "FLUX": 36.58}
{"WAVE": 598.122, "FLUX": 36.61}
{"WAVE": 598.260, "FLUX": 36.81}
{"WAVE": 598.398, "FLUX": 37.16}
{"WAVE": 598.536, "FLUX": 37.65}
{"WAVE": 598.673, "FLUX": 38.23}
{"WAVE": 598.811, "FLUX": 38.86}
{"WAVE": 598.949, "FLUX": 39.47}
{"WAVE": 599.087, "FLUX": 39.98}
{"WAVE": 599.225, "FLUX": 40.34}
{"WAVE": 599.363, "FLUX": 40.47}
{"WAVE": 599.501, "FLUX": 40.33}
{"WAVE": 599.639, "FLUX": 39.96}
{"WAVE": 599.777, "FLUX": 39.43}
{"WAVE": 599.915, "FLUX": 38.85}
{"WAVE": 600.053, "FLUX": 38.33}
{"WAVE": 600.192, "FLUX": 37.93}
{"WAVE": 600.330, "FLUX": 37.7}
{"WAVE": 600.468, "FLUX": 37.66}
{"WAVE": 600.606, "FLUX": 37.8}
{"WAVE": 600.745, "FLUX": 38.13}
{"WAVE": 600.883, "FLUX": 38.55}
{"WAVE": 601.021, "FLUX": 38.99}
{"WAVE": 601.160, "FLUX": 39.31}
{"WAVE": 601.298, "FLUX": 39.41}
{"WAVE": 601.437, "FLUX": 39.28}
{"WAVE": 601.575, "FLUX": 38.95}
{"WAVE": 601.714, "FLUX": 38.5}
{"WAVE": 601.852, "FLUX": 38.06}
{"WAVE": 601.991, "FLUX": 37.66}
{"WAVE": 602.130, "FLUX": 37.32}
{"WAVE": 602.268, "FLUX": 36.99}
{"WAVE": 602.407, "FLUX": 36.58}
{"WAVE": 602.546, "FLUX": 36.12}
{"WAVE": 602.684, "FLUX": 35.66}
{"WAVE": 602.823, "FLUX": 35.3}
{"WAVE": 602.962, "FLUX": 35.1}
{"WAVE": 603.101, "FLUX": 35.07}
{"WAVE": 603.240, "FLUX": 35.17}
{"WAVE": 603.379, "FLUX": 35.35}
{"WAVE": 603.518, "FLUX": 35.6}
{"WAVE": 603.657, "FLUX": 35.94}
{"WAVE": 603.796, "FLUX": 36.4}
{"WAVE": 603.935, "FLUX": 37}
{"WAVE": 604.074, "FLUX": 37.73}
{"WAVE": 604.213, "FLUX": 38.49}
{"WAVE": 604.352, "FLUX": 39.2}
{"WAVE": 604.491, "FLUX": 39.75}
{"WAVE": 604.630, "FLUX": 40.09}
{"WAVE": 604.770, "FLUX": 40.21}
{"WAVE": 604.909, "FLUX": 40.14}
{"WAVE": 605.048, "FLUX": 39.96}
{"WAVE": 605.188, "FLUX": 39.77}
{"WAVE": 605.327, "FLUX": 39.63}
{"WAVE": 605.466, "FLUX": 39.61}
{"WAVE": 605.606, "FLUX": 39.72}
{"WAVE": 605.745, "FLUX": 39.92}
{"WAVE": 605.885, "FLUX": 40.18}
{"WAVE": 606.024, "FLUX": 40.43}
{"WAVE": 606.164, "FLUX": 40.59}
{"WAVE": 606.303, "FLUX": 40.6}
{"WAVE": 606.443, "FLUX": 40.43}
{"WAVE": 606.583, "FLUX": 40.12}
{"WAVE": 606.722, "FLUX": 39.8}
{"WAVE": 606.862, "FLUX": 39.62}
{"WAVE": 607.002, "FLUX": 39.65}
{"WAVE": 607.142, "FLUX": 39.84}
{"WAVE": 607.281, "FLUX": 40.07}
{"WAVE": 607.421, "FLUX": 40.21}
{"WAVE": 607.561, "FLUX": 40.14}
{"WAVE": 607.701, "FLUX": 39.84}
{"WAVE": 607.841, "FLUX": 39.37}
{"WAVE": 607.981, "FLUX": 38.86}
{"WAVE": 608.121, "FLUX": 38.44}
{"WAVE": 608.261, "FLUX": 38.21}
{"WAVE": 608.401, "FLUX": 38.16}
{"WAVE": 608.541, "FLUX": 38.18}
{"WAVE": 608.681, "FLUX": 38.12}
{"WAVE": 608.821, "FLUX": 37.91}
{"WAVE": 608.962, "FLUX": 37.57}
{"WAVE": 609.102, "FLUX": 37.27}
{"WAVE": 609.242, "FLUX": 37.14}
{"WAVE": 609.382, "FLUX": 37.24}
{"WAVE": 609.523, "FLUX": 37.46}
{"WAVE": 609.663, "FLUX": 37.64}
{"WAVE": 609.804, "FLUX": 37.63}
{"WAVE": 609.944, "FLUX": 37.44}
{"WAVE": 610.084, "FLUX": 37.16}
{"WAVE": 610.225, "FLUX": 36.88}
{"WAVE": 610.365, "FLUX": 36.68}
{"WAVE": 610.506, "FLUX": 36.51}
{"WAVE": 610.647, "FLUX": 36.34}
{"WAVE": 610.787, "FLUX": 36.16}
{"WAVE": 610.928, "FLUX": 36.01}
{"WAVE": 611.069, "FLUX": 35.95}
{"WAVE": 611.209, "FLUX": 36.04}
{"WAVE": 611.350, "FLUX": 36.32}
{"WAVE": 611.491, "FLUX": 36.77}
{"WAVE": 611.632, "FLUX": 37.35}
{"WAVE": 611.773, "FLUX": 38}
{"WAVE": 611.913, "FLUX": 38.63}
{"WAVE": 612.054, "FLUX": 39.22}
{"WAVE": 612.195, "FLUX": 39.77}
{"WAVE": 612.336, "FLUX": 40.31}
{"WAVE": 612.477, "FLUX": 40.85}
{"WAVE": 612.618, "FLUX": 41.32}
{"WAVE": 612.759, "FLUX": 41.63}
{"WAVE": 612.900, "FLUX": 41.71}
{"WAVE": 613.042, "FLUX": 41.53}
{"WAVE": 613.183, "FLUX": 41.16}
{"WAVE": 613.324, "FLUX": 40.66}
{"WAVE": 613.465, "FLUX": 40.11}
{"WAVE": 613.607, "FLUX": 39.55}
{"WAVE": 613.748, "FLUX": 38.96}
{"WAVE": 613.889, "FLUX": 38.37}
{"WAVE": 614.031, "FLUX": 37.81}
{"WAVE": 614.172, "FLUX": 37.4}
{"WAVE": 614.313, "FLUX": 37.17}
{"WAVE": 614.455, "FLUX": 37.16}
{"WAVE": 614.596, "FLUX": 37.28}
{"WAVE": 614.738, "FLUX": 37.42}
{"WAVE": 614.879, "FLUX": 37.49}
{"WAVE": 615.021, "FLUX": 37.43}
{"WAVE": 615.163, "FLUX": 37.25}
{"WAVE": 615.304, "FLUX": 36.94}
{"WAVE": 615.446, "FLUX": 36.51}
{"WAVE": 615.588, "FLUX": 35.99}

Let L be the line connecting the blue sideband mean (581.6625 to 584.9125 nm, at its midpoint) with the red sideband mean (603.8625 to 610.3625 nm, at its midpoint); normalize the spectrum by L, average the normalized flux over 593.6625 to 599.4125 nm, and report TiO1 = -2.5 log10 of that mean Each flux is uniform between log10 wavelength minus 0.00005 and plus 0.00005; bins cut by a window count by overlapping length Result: 0.03 mag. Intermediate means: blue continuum 40.3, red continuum 39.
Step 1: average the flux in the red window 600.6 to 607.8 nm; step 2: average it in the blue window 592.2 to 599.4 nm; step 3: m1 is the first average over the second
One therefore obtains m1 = 1.01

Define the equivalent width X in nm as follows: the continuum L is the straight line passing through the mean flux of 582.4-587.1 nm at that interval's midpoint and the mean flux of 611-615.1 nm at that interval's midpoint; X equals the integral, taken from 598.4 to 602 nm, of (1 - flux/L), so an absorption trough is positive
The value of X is 0.02 nm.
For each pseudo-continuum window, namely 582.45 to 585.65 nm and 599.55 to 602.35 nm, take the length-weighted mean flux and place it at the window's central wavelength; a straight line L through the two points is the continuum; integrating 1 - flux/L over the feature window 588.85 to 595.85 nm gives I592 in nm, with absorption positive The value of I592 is 0.282 nm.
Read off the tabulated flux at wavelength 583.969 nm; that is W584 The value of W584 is 41.25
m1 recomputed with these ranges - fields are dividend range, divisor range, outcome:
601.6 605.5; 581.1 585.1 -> 0.93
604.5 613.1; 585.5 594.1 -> 1.01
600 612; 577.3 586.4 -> 0.97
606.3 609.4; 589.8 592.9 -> 1.05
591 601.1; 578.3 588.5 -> 0.96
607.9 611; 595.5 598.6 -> 0.98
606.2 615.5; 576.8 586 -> 0.98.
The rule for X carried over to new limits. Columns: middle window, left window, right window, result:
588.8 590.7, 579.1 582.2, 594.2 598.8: 0.106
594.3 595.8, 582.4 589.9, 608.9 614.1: 0.021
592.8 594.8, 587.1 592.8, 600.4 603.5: 0.020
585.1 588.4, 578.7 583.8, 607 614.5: -0.052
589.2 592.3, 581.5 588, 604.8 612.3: 0.203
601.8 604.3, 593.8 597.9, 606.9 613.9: 0.139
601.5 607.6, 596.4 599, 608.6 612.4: -0.108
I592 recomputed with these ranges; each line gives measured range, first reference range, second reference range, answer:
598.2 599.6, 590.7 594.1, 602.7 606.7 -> -0.03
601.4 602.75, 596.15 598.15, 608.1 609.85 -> 0.02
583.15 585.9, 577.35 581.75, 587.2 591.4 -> -0.06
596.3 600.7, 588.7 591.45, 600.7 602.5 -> -0.07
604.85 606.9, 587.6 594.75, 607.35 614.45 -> -0.09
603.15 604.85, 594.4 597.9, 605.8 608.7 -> 0.08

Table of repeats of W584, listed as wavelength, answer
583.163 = 40.65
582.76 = 39.87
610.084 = 37.16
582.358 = 38.91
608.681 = 38.12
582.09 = 39.12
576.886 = 41.28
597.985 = 36.58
